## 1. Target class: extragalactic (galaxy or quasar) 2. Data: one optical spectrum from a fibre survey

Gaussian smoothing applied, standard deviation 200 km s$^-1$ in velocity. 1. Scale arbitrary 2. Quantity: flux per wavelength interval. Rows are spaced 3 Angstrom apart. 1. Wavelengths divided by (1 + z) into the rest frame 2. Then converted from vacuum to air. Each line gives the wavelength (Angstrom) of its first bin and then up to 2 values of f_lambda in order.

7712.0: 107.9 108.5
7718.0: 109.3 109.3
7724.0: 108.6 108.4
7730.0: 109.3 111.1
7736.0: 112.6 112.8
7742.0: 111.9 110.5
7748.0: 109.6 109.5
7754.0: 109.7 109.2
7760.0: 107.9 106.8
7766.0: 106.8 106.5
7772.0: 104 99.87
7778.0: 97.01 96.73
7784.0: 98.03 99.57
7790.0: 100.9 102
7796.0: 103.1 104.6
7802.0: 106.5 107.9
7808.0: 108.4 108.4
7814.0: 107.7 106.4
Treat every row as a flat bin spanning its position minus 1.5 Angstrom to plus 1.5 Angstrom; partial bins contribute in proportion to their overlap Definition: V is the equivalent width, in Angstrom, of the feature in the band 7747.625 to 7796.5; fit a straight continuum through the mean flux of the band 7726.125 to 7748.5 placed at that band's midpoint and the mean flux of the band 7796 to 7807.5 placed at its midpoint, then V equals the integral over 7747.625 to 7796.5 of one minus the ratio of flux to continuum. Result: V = 2.0 Angstrom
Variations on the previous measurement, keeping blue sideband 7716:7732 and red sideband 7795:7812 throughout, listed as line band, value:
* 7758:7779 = 0.63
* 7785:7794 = 0.54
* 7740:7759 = -0.33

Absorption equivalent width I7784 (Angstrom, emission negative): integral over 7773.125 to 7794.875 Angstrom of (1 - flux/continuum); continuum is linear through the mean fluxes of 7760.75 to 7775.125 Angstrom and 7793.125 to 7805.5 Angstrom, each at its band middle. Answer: 1.2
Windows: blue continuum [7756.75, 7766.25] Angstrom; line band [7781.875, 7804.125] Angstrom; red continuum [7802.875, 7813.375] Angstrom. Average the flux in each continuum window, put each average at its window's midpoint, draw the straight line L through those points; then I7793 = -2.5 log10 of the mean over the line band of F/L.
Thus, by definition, 0.06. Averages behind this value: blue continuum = 108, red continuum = 108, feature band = 102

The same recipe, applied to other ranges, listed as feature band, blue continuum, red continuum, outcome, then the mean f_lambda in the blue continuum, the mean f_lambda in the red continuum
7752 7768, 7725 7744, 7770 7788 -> -0.04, 111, 99.4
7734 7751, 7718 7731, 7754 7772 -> -0.03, 109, 107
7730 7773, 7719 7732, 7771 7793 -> -0.05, 109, 99.5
